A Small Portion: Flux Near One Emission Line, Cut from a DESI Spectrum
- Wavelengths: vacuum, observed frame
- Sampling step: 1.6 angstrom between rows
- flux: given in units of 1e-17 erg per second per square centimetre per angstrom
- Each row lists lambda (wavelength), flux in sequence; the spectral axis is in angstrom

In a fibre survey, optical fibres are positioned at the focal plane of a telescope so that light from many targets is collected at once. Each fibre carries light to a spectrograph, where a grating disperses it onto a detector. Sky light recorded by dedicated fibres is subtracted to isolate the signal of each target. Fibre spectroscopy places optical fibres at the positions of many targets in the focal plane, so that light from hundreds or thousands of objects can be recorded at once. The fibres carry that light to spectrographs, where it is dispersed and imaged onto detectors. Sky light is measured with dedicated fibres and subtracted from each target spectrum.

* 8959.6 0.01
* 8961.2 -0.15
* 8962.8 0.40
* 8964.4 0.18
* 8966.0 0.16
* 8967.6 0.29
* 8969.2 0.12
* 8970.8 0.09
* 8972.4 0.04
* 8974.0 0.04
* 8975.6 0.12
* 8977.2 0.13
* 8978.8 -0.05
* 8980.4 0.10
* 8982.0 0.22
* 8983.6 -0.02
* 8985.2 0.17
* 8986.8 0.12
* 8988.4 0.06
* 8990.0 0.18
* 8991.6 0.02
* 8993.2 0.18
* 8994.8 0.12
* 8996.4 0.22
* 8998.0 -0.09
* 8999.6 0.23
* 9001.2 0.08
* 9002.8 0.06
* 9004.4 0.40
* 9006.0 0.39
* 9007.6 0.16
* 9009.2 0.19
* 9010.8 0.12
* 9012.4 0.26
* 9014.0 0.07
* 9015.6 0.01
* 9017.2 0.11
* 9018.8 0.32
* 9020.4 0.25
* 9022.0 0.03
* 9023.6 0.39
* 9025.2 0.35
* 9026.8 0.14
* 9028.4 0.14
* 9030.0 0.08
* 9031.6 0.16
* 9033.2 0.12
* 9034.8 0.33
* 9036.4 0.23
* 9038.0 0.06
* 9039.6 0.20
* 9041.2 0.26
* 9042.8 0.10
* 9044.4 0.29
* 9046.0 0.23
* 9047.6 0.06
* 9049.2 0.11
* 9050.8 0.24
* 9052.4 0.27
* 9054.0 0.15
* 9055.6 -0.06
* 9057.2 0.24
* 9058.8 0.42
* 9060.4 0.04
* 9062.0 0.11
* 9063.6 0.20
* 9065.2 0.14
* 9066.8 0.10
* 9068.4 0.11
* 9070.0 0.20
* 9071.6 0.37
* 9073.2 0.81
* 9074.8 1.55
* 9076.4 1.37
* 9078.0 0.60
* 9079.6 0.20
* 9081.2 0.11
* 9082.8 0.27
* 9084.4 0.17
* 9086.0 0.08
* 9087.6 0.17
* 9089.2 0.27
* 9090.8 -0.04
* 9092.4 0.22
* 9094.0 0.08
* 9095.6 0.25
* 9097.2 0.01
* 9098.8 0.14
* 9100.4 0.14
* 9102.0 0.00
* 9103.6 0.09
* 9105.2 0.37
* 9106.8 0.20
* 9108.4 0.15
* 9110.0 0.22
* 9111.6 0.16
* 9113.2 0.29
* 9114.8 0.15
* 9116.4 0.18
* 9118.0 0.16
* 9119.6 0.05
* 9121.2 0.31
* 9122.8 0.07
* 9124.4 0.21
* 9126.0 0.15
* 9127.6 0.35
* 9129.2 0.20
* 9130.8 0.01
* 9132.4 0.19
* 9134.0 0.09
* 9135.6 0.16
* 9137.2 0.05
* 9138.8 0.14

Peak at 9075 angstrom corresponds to H-beta 4861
